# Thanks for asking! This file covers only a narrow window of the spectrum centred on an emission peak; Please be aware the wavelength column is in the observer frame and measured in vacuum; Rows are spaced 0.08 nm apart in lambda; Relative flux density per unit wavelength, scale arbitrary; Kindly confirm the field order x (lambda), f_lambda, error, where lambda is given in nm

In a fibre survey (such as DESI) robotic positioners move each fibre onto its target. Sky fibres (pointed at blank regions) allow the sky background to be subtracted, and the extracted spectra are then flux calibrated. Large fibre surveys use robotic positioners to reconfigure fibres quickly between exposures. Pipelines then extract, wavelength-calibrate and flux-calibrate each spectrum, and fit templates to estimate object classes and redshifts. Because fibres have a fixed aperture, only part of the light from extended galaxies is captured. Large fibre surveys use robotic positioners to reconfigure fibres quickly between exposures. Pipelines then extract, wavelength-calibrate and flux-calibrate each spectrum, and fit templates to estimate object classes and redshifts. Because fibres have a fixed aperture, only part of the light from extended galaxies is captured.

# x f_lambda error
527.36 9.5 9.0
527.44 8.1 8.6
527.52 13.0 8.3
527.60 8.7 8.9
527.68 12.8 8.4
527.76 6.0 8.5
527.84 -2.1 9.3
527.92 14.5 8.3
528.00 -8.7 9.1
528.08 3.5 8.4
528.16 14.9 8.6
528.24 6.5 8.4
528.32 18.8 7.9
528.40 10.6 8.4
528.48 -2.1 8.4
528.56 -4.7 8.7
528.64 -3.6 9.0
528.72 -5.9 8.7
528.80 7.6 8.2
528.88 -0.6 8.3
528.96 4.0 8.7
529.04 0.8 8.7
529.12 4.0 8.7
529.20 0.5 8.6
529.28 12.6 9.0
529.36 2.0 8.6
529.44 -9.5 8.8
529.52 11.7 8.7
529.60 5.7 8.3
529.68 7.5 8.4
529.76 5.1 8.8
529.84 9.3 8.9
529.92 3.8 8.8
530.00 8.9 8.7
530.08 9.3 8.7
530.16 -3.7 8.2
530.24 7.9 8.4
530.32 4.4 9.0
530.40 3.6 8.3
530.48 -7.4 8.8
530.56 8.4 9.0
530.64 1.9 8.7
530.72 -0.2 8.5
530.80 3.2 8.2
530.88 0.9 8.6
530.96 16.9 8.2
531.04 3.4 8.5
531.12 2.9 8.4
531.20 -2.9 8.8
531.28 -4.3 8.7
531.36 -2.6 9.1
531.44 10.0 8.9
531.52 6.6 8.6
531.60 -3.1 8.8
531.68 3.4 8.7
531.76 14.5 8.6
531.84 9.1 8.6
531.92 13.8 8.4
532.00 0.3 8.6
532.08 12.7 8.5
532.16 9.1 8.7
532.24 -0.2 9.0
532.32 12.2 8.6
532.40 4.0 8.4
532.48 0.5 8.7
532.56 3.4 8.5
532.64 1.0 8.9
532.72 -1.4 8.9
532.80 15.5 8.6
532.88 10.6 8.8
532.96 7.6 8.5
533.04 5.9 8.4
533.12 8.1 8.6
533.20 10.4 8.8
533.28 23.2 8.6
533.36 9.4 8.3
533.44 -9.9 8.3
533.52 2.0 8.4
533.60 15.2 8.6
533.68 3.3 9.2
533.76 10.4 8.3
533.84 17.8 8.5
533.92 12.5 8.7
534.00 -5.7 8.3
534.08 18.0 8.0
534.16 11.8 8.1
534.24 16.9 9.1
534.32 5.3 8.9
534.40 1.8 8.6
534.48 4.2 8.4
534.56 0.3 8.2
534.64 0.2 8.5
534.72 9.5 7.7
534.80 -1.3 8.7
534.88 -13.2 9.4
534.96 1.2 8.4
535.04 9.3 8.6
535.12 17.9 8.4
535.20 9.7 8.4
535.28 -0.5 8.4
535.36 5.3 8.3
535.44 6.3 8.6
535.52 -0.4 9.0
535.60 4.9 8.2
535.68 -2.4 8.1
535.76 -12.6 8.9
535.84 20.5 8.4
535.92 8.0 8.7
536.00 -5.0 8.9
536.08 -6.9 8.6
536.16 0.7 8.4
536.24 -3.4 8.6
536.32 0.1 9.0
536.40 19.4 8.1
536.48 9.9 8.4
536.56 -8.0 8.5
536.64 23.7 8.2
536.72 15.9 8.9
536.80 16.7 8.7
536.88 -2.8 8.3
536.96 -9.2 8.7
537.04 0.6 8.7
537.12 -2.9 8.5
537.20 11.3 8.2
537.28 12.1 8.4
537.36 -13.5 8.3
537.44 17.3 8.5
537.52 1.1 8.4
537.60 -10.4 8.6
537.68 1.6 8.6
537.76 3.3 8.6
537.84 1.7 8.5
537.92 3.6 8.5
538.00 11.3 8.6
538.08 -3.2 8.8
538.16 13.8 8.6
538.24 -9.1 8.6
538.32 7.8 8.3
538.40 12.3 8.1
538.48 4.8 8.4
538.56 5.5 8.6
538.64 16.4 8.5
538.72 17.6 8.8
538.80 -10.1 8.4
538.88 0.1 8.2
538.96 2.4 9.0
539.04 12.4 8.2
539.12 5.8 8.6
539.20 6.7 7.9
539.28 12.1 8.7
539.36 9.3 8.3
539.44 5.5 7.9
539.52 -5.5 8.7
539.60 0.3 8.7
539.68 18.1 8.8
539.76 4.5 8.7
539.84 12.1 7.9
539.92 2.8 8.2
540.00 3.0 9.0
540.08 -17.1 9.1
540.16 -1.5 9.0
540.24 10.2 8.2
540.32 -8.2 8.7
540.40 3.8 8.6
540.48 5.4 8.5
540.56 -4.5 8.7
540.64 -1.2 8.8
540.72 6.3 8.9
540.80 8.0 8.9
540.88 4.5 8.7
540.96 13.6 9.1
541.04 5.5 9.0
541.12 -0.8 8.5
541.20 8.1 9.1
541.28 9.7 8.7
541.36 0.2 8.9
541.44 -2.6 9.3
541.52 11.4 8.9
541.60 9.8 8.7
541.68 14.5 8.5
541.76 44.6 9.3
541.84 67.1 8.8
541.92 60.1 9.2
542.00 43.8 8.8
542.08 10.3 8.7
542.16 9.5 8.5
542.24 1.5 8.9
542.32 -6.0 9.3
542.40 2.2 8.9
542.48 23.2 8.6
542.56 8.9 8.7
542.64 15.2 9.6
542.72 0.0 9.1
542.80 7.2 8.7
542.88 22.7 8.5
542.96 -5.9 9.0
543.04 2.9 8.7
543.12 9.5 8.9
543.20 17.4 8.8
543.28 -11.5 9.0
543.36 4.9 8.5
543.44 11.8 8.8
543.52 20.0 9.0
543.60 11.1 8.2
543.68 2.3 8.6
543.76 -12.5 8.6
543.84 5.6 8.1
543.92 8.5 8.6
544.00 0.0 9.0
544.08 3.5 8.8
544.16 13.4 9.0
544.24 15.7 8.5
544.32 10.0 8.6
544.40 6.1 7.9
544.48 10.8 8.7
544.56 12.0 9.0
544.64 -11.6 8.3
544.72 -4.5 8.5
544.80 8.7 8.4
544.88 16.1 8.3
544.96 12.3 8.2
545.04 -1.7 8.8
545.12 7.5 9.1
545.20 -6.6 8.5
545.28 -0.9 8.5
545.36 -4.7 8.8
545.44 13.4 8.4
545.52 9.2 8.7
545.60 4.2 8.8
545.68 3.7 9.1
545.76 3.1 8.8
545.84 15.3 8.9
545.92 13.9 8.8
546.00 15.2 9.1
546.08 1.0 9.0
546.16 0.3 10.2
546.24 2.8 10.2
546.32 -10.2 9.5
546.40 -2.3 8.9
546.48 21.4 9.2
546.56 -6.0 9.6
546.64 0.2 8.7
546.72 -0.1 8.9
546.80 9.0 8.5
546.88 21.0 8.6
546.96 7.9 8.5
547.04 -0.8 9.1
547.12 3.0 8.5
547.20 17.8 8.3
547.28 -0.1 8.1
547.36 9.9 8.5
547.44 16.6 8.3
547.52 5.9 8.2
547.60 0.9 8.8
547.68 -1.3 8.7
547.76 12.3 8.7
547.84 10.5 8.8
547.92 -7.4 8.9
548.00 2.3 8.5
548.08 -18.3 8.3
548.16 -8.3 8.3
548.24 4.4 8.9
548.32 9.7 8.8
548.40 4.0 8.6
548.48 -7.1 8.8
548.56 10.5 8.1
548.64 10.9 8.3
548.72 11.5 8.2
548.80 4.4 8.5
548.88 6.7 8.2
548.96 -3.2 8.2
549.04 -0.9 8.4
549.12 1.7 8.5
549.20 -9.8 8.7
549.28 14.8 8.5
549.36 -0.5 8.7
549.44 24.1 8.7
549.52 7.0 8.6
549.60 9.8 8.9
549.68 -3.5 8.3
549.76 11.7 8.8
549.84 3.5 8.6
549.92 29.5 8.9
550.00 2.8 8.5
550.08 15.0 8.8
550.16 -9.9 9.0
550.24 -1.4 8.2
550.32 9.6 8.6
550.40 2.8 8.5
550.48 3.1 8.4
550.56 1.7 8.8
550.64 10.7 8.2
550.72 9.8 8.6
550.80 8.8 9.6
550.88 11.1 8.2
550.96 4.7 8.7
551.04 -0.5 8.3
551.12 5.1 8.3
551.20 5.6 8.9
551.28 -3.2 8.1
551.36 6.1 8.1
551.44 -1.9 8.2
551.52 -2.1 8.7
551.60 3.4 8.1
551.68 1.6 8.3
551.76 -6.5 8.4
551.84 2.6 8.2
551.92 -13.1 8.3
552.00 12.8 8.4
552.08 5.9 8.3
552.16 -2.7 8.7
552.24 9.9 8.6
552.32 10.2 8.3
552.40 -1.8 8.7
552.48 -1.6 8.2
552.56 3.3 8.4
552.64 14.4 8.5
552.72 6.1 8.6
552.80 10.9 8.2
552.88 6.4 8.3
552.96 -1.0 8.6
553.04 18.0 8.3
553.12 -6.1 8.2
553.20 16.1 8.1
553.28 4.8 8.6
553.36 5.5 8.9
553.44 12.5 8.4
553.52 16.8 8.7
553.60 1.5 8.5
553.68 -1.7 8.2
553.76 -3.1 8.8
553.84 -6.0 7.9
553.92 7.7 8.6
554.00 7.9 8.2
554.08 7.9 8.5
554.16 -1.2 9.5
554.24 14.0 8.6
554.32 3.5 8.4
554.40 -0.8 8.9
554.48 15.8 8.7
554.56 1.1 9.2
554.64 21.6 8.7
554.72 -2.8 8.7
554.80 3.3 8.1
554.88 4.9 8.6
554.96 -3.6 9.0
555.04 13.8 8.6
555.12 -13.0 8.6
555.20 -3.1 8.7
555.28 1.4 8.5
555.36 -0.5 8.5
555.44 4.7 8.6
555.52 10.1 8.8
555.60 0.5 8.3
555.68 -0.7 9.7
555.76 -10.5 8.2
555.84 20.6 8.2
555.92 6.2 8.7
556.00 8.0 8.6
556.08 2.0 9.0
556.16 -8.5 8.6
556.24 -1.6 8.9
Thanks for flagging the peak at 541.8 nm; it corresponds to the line [O III]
